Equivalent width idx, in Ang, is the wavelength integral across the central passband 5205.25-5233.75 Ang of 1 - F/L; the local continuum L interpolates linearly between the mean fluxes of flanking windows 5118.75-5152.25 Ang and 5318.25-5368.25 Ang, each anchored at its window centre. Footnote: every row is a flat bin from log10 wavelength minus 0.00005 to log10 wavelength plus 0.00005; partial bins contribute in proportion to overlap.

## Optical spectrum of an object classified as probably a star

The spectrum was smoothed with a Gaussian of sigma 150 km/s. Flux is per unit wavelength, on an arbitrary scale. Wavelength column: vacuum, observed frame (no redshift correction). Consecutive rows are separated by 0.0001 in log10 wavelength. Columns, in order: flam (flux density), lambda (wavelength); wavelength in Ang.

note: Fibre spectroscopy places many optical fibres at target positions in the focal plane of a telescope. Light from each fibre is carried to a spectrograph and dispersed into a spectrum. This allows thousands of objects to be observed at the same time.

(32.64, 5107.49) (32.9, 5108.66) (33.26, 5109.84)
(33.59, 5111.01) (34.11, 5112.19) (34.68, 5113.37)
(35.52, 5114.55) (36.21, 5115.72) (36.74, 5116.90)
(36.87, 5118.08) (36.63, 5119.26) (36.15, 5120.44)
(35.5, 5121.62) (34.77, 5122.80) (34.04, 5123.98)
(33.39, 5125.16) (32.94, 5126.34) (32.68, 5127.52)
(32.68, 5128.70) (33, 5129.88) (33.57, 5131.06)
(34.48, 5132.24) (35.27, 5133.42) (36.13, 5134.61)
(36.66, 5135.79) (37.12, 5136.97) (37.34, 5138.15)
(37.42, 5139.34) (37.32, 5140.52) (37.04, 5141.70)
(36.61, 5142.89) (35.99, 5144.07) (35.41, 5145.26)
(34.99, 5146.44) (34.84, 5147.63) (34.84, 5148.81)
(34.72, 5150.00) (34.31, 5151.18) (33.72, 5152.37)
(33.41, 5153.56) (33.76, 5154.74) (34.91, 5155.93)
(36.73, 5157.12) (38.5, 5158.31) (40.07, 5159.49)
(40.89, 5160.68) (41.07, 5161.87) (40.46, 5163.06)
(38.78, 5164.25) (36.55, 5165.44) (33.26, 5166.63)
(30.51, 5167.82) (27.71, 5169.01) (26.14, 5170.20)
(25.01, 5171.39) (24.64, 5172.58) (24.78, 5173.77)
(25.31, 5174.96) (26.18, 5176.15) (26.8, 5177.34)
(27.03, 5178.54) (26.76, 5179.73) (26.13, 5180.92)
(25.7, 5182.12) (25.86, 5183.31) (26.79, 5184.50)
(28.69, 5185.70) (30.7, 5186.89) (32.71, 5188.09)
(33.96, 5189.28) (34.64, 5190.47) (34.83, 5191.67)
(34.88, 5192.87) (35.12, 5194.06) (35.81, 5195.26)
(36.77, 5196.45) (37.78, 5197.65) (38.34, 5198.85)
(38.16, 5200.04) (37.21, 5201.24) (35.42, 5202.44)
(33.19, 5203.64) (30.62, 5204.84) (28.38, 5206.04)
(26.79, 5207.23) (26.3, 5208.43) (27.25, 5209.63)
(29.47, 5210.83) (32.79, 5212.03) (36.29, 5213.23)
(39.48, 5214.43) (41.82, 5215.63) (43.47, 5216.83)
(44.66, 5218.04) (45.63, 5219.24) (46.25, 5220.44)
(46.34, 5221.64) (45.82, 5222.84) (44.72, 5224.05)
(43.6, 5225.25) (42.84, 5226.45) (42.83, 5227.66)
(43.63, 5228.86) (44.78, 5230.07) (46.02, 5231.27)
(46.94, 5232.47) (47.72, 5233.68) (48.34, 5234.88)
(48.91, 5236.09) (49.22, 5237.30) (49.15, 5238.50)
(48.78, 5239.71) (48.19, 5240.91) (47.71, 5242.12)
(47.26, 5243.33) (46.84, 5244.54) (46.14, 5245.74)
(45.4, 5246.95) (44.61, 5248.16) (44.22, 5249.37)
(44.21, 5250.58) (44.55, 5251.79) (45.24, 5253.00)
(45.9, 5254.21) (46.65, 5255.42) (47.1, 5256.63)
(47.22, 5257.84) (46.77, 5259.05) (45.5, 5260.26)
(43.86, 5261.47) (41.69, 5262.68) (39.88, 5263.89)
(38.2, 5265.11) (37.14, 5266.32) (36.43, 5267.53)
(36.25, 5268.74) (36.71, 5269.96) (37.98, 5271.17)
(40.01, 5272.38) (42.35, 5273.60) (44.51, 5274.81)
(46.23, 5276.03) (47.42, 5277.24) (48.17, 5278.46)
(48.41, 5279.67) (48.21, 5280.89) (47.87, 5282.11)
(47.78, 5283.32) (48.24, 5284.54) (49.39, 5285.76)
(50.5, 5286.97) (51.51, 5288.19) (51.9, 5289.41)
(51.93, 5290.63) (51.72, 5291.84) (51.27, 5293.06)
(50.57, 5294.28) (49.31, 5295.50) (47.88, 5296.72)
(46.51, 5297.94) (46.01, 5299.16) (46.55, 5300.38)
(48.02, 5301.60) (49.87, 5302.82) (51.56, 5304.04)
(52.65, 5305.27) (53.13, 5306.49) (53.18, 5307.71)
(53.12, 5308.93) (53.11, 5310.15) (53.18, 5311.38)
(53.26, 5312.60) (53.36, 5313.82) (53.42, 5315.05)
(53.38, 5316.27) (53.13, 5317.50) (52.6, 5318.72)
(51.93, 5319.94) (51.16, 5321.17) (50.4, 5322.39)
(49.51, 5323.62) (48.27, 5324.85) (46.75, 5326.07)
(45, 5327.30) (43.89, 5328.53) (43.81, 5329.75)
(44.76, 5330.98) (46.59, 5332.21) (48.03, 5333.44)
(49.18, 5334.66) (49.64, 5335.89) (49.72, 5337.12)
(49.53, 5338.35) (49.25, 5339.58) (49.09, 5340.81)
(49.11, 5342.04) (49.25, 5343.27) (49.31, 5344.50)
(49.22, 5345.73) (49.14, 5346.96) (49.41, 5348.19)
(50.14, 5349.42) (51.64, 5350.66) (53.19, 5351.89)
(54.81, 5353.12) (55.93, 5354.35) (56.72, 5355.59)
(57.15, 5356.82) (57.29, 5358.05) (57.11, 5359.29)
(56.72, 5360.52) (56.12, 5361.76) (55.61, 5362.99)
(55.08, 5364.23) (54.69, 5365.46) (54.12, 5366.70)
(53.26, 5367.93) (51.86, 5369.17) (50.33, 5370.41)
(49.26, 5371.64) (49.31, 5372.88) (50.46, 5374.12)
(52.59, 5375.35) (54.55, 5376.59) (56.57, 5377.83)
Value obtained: 1.2 Ang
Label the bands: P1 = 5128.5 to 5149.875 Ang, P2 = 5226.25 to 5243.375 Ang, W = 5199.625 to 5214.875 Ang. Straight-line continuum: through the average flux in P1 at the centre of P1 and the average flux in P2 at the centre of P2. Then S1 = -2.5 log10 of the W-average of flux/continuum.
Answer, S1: 0.33 mag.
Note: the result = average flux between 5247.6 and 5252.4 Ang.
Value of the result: 44.4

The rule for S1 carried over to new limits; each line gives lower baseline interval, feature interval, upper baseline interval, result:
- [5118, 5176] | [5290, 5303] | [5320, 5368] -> -0.05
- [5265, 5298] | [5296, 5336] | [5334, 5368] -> -0.01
